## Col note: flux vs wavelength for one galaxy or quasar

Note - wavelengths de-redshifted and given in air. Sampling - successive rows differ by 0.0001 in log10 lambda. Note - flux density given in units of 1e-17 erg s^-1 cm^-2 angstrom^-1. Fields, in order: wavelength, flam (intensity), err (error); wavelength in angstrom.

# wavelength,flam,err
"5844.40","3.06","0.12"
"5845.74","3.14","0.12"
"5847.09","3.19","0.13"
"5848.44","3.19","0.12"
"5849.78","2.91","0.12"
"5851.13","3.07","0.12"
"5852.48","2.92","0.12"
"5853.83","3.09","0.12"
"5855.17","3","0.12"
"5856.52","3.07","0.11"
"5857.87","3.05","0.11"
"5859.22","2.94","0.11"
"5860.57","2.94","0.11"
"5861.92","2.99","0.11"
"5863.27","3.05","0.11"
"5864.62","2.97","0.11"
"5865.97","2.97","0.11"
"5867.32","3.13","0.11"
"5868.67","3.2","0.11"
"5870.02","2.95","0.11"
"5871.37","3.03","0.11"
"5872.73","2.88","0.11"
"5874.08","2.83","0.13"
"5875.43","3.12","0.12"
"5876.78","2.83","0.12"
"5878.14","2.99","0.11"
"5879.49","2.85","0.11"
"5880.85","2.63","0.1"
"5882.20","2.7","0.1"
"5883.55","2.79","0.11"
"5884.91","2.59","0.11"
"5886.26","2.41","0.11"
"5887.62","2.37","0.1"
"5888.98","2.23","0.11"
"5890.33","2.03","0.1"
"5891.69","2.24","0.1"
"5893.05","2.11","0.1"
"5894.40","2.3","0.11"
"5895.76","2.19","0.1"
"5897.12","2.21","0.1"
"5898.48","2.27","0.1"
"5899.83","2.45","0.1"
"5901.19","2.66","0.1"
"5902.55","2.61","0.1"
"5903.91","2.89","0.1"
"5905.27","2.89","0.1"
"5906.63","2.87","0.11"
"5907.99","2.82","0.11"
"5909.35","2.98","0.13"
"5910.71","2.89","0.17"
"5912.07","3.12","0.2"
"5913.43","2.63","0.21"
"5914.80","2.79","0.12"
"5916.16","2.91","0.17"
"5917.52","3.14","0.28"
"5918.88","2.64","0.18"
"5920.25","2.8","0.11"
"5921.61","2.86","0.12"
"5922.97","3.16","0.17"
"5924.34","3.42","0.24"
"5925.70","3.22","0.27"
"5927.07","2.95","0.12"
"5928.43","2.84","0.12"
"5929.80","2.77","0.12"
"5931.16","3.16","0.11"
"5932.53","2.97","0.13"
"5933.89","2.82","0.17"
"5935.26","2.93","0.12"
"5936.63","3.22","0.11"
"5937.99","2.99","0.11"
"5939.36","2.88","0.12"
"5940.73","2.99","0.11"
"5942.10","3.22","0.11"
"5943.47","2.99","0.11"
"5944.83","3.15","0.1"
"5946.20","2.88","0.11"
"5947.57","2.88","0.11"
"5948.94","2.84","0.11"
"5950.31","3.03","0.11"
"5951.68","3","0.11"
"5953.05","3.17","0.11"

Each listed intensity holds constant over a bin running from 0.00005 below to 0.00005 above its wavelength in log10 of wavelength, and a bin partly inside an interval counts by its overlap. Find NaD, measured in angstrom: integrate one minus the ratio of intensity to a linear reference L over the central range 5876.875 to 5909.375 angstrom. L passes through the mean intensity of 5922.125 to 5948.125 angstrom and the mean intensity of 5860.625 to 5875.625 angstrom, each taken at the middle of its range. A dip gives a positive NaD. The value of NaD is 5.1 angstrom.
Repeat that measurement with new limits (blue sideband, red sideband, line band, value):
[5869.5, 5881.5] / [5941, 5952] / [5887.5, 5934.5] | 3.60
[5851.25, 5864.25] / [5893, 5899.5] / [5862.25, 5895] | -1.51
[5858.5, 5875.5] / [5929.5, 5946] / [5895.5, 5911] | 1.82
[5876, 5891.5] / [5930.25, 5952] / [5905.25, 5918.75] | -0.54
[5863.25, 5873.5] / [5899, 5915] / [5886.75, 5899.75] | 2.91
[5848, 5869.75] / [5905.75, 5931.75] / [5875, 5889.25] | 1.47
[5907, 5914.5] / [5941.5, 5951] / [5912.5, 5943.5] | -0.34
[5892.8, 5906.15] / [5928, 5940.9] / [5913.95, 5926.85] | -1.03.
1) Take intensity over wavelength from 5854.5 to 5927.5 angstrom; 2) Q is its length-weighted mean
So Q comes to 2.79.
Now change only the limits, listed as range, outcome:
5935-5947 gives 3.03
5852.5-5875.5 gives 3.01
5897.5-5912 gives 2.74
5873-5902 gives 2.52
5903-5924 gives 2.9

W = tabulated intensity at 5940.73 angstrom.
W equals 2.99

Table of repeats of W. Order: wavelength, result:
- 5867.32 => 3.13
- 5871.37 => 3.03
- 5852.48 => 2.92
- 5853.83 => 3.09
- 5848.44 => 3.19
